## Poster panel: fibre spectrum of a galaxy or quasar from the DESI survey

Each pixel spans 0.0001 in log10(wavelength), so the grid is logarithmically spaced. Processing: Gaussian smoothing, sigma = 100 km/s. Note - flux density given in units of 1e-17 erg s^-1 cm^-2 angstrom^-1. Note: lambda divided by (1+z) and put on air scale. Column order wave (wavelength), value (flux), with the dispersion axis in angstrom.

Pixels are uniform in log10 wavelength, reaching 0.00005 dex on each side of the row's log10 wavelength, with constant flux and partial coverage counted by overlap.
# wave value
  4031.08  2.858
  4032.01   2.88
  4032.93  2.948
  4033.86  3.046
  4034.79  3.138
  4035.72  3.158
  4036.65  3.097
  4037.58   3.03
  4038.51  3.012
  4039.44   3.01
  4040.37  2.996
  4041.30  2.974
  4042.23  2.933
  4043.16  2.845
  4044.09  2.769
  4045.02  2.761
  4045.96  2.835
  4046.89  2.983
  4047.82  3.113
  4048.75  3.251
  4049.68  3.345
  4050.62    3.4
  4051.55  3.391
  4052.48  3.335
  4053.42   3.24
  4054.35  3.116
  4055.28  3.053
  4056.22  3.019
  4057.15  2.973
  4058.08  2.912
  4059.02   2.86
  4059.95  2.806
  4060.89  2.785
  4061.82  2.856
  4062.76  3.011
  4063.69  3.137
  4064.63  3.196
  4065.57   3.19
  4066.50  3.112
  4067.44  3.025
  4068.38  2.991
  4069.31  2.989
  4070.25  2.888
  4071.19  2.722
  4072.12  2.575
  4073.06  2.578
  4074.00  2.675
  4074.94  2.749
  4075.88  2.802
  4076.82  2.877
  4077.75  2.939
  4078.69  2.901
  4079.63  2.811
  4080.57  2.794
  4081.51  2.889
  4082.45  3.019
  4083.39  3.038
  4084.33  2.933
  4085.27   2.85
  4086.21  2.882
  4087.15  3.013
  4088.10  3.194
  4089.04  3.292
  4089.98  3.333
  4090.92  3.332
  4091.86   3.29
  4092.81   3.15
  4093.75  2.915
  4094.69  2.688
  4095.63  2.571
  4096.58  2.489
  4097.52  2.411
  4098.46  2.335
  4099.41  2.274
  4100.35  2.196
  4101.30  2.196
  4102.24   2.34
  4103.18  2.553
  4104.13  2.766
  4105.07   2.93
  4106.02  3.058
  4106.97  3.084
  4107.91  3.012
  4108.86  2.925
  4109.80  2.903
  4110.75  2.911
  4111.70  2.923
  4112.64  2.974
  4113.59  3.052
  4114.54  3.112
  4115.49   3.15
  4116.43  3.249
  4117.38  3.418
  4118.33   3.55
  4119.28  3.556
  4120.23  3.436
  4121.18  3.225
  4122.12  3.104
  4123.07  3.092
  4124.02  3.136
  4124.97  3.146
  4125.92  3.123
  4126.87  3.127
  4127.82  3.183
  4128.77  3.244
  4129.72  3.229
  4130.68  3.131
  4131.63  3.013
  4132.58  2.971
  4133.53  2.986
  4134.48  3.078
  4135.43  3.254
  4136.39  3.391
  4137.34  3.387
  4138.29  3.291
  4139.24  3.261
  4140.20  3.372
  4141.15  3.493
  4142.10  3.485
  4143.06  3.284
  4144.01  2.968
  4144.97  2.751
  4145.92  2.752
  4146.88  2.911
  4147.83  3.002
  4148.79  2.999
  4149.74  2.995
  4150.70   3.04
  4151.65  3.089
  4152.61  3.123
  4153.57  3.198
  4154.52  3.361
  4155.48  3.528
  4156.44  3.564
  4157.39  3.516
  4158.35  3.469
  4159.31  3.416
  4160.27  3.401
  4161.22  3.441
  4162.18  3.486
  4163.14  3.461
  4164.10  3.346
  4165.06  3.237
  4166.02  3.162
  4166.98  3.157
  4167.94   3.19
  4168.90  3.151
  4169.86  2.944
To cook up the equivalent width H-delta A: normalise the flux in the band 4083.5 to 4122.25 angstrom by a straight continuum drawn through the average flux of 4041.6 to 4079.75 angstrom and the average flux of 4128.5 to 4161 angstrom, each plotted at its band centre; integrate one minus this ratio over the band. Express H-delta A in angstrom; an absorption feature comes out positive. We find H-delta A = 1.9 angstrom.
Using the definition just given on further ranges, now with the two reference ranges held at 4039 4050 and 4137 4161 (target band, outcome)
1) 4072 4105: 3.11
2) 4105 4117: 0.42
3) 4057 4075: 0.76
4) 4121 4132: 0.10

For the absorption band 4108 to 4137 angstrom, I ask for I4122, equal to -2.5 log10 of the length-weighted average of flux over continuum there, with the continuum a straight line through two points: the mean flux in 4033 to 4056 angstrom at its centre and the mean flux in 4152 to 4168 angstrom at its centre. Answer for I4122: 0.04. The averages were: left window 3.07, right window 3.36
